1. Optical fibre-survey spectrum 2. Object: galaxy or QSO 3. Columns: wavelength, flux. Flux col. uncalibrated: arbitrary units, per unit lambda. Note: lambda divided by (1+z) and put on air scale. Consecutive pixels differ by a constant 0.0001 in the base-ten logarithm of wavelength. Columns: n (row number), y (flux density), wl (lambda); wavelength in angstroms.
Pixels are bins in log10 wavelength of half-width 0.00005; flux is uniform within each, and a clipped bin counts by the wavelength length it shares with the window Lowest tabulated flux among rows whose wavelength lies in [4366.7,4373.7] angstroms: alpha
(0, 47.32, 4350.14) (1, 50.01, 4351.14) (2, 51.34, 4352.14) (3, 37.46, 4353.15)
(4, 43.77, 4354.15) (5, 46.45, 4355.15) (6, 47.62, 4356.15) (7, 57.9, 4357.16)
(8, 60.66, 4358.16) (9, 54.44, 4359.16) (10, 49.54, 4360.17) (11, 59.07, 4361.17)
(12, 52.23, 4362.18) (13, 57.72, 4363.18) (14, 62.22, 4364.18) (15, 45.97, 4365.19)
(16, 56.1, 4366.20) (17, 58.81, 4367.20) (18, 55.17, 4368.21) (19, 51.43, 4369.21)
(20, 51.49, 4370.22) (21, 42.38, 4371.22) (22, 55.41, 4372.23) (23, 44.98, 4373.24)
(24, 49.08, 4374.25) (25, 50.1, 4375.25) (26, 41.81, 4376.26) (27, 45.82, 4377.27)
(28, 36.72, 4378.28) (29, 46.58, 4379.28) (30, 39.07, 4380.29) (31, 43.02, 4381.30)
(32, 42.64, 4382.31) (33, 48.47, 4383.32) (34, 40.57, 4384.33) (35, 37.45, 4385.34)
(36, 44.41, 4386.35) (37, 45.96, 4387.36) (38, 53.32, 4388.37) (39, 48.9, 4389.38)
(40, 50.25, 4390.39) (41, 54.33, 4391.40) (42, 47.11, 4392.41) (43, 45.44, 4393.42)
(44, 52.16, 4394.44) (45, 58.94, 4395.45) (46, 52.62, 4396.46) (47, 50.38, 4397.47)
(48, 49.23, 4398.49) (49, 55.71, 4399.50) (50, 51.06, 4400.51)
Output 42.38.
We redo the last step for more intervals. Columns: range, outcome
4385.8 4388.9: 44.41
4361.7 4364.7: 52.23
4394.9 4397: 52.62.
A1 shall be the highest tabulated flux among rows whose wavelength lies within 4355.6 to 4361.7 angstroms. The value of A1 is 60.66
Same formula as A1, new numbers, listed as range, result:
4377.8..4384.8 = 48.47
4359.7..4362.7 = 59.07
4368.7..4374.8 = 55.41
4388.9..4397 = 58.94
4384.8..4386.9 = 44.41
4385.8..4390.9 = 53.32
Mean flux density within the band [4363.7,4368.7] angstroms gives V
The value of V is 55.5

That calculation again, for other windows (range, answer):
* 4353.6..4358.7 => 51.3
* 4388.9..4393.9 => 49.3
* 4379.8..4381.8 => 41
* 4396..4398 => 51.3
